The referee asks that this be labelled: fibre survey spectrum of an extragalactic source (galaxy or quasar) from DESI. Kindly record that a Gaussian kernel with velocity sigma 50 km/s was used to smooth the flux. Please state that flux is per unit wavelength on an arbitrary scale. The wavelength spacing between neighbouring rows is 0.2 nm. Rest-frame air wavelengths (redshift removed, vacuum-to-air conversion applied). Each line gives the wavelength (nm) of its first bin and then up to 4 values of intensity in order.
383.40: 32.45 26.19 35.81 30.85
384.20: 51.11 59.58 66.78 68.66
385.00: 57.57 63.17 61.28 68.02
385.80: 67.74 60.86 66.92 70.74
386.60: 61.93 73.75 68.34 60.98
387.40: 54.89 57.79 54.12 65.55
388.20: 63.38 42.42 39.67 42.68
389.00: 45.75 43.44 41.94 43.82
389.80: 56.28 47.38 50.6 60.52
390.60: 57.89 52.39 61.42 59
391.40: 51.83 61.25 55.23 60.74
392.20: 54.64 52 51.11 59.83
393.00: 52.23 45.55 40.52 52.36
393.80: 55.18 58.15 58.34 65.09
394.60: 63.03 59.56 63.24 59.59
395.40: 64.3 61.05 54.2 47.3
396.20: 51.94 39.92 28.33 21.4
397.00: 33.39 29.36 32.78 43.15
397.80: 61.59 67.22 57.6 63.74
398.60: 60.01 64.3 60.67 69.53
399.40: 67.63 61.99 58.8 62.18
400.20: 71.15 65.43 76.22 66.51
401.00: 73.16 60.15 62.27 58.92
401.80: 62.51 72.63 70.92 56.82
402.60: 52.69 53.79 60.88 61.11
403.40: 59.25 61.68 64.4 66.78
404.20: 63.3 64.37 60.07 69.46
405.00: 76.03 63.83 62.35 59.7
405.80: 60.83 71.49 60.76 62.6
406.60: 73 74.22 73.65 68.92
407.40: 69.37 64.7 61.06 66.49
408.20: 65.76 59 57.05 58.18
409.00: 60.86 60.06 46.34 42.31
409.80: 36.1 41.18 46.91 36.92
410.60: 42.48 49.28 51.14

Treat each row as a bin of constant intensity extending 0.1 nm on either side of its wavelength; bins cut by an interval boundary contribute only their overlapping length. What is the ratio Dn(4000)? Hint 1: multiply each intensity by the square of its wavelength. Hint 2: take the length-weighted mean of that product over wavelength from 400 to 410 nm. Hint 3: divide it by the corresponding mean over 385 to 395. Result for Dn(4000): 1.20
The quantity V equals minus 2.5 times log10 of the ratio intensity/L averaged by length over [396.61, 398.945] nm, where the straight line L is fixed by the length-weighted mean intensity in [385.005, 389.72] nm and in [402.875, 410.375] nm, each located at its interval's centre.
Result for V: 0.23 mag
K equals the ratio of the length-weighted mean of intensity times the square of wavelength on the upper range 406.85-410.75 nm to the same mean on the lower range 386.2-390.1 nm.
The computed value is 1.13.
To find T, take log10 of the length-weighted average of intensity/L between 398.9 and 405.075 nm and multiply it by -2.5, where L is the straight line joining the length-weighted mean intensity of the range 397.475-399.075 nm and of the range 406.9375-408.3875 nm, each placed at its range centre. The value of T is -0.04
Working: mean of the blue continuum 59.3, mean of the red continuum 66.5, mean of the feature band 64.2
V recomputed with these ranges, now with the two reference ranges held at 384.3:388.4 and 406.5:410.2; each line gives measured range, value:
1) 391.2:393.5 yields 0.164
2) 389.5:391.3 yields 0.150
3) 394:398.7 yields 0.188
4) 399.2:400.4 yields -0.068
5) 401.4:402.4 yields -0.075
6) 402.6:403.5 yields 0.043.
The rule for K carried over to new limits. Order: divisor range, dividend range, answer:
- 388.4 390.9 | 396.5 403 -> 1.26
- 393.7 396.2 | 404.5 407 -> 1.19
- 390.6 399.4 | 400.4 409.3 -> 1.26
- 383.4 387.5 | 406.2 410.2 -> 1.15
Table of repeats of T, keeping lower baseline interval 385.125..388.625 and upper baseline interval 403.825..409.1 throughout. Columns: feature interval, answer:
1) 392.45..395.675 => 0.113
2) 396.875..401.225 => 0.083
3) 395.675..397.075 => 0.499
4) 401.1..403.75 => 0.057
